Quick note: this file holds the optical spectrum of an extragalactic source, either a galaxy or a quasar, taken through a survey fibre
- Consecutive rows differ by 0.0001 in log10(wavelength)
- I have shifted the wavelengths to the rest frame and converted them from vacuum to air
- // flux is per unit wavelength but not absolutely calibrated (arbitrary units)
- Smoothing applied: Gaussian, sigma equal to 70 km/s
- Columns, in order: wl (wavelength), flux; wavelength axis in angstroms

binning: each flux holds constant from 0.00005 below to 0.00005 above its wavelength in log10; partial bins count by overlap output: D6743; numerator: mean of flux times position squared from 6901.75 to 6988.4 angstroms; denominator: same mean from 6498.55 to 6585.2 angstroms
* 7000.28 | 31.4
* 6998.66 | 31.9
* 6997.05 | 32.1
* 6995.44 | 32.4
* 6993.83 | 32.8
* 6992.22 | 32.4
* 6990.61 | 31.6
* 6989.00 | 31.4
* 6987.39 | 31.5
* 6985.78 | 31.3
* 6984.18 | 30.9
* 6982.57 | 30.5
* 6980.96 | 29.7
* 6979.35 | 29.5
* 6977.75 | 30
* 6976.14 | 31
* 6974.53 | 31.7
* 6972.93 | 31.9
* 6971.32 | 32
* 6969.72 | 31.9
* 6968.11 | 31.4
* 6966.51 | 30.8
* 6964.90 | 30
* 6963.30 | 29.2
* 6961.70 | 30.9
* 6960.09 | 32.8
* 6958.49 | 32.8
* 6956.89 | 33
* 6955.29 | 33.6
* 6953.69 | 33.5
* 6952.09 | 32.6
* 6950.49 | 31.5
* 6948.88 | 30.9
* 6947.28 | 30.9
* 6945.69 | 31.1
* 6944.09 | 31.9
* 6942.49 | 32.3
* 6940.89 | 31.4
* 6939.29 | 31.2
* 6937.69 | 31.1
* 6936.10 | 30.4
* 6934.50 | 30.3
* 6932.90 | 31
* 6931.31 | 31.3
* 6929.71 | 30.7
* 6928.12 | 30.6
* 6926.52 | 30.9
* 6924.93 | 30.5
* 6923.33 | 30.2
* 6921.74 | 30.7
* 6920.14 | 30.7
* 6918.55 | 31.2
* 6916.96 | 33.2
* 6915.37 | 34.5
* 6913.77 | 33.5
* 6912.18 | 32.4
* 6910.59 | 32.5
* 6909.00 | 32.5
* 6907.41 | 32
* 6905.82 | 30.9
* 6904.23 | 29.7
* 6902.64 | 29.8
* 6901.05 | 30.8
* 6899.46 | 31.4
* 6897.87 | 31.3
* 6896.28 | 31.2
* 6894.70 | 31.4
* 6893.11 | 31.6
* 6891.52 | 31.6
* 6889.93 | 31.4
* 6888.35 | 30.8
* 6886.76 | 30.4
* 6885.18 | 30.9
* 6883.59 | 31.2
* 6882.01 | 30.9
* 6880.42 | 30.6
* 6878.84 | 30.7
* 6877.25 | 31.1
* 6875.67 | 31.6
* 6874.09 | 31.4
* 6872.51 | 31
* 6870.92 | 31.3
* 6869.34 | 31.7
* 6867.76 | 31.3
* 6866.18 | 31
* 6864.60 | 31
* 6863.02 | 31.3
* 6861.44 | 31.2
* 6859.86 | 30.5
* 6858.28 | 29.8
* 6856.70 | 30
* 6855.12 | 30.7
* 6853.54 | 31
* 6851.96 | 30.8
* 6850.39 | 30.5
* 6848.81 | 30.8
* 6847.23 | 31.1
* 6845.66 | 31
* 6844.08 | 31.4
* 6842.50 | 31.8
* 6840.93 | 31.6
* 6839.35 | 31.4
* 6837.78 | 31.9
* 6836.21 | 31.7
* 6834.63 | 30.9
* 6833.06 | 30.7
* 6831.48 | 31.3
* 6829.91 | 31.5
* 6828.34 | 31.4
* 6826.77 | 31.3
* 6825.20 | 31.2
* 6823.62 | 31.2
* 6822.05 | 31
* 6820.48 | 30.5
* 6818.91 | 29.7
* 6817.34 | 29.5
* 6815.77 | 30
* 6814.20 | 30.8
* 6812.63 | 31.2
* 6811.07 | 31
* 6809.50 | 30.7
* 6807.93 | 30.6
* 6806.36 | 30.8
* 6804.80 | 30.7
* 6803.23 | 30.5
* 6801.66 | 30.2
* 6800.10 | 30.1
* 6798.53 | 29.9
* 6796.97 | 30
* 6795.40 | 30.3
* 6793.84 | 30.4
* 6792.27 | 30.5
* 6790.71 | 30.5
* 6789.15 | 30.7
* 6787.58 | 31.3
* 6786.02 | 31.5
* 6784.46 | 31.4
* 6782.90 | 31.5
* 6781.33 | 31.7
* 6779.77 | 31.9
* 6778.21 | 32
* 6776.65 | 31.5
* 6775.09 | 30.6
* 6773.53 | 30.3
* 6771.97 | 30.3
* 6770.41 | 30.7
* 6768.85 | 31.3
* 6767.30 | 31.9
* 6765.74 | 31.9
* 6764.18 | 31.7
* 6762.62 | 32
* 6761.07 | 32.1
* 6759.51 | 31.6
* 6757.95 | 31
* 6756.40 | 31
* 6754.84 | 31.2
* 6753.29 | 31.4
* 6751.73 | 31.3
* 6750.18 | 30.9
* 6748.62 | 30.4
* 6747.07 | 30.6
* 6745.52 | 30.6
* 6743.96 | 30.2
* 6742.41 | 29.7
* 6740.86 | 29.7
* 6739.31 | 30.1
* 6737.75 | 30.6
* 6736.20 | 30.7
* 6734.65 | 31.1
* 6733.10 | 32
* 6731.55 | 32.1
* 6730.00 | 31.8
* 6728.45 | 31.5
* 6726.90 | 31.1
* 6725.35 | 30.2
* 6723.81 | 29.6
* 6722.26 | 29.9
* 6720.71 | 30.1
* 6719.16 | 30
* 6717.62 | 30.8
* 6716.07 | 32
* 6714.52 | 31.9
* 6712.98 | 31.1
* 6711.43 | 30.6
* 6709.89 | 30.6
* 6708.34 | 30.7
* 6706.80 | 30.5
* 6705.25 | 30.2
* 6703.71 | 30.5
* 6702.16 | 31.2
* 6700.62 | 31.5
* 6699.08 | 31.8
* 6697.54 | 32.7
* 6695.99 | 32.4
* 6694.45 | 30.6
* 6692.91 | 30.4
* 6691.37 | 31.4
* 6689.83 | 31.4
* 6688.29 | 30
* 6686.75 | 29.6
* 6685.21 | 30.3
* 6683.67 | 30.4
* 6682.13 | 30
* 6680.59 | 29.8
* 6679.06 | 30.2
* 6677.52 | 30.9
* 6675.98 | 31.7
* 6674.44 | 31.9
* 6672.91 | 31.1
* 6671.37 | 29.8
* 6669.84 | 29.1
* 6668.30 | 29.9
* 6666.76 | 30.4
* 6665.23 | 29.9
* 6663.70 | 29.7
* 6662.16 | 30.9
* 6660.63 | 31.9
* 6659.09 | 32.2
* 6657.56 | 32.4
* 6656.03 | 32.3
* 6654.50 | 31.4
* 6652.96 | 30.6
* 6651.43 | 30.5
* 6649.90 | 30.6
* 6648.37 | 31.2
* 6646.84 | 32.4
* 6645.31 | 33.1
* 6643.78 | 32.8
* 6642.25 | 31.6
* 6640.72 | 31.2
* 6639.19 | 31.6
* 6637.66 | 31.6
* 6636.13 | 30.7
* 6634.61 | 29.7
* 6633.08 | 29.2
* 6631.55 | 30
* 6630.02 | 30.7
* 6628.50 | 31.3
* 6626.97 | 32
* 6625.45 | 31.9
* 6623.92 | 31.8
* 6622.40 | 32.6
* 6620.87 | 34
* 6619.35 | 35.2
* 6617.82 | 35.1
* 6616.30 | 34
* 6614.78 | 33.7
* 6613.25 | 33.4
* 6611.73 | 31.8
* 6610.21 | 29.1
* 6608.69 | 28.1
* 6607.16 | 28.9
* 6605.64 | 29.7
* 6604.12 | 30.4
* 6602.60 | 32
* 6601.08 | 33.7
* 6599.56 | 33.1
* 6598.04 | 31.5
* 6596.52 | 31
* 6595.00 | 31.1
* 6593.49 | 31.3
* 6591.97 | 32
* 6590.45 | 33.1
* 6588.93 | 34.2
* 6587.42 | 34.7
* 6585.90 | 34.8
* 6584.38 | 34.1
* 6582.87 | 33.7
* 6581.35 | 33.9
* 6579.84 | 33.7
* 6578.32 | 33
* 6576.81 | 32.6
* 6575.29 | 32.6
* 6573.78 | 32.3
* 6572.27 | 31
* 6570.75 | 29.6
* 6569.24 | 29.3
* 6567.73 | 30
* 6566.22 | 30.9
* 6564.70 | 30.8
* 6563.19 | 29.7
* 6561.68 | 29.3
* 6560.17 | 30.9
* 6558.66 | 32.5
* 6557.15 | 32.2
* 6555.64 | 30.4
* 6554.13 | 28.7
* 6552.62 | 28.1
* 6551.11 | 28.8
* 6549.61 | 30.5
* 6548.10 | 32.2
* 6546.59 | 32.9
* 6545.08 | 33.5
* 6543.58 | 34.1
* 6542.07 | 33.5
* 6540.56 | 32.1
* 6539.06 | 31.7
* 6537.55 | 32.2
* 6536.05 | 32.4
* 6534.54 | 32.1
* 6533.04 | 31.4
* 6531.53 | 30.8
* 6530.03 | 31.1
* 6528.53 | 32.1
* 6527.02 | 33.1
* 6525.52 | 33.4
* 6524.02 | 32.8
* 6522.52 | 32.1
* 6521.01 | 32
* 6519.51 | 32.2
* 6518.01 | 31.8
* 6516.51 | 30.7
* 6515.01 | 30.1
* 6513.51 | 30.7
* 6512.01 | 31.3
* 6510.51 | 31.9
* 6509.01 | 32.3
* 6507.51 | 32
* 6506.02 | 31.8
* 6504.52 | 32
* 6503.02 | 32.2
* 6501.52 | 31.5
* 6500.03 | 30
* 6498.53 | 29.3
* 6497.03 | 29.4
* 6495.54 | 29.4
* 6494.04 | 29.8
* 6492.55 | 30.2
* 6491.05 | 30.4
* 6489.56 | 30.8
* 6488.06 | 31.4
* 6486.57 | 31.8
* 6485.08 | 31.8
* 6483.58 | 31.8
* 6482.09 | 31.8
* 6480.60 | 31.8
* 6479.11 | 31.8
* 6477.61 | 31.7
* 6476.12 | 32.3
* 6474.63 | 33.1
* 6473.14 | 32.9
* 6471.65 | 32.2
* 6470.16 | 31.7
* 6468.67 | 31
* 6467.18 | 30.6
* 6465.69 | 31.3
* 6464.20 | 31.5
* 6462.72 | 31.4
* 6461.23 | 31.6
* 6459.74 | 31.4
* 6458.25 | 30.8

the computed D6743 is 1.12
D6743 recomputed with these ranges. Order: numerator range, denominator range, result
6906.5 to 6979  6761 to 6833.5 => 1.06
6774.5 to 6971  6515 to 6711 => 1.07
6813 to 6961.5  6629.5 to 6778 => 1.07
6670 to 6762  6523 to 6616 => 1.01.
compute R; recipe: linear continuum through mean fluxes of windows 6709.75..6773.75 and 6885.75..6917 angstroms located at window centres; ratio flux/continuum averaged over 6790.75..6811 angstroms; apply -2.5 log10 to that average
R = 0.03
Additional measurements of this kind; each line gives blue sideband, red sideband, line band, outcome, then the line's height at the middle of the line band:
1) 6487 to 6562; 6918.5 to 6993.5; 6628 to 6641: 0.02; 31.3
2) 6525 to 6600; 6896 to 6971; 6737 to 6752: 0.05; 31.7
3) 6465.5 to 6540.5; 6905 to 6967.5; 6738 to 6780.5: 0.02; 31.6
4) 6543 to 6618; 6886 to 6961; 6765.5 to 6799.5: 0.02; 31.6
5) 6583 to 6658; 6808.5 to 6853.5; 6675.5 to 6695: 0.04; 31.6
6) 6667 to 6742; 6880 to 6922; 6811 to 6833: 0.01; 31.2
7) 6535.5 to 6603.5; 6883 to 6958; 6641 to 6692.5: 0.03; 31.8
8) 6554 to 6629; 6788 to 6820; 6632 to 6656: 0.01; 31.6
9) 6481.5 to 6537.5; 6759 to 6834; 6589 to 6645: -0.02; 31.2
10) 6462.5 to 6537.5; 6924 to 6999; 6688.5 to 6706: 0.01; 31.5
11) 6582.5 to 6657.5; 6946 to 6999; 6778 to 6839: 0.03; 31.7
